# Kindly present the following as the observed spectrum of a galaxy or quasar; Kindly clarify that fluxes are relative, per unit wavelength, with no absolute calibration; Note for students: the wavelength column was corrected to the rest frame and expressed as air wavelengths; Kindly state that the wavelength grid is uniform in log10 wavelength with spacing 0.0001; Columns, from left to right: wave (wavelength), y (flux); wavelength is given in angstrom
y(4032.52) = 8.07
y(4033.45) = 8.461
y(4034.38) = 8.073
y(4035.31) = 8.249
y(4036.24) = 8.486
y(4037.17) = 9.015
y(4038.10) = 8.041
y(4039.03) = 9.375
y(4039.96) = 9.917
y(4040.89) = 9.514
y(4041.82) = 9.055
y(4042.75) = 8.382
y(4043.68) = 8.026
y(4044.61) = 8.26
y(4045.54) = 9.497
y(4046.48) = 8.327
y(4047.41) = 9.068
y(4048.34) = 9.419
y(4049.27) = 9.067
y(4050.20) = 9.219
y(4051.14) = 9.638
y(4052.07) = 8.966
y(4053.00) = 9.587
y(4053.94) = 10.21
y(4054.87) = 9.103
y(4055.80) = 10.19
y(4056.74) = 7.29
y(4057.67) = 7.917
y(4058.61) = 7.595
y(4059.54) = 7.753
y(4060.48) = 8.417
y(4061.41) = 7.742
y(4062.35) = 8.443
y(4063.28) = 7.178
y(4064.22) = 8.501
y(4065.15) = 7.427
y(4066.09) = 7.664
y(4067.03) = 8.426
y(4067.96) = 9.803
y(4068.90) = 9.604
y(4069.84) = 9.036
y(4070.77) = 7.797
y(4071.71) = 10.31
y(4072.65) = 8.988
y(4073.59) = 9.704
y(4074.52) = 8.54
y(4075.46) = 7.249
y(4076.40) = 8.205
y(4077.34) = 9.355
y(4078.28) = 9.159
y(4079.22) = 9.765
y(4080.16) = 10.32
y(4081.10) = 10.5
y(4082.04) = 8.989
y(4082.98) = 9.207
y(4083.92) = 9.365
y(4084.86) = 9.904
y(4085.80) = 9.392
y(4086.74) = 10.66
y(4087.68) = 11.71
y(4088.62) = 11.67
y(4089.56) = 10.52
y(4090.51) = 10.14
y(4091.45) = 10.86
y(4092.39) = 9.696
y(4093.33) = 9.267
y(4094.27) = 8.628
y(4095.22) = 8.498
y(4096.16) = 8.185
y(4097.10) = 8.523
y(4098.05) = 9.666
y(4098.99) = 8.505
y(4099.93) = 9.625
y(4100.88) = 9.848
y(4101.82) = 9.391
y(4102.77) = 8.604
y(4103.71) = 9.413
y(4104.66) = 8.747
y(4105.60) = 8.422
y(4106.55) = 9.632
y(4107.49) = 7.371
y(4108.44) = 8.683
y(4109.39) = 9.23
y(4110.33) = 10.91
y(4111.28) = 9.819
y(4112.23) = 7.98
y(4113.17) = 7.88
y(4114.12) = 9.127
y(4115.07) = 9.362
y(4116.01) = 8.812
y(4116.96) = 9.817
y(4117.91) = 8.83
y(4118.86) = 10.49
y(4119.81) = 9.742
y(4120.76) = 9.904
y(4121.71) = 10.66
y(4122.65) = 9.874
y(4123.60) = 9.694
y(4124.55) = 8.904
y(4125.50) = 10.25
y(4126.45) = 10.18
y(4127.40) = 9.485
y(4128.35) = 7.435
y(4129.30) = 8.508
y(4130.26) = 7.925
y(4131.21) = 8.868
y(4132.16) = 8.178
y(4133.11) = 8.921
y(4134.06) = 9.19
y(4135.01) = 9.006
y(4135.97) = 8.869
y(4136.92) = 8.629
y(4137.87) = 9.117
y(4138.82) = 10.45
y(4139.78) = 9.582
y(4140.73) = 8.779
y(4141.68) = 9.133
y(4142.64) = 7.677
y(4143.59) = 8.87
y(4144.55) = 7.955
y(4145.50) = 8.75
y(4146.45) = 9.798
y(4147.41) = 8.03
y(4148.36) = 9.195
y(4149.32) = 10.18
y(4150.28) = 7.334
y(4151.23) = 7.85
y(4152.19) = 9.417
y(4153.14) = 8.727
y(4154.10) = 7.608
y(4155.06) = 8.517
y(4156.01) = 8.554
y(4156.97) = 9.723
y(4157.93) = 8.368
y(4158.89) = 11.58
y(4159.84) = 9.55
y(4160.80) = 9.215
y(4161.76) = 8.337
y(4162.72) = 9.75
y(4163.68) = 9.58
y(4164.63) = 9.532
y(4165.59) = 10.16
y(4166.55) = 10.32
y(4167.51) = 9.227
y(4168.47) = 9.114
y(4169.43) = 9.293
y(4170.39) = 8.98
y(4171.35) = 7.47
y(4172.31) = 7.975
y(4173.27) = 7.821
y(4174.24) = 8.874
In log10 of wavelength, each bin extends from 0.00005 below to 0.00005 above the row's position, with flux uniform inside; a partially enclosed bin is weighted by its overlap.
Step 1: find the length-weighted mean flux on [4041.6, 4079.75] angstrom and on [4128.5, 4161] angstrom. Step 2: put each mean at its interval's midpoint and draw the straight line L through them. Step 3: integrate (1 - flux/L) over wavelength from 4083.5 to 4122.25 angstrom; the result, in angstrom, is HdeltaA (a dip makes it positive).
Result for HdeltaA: -2.9 angstrom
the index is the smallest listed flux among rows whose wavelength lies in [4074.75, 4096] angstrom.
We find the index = 7.249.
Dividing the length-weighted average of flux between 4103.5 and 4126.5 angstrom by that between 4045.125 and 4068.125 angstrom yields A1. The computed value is 1.1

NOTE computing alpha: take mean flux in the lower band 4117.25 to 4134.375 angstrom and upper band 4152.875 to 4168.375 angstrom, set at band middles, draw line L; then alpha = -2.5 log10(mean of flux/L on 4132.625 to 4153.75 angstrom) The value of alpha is 0.05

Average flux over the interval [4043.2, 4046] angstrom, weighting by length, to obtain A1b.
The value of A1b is 8.6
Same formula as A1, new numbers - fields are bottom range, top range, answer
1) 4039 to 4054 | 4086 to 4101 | 1.07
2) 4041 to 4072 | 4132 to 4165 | 1.03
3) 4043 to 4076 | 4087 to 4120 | 1.08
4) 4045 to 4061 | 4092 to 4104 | 1.02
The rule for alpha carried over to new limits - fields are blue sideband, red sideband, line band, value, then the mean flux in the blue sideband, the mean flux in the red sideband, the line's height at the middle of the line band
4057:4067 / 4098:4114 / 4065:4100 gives -0.12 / 7.87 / 9.03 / 8.41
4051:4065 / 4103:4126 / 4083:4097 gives -0.10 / 8.52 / 9.31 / 8.97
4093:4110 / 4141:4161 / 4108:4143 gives -0.04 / 8.92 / 8.85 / 8.89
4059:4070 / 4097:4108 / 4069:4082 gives -0.08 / 8.31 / 8.99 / 8.51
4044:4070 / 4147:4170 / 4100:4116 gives -0.02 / 8.68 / 9.14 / 8.91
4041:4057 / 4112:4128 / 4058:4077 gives 0.09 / 9.05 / 9.48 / 9.16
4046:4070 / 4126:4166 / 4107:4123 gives -0.06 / 8.67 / 8.96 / 8.86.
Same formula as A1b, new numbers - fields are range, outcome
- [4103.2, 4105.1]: 9.07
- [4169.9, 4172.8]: 8.15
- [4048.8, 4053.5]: 9.29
